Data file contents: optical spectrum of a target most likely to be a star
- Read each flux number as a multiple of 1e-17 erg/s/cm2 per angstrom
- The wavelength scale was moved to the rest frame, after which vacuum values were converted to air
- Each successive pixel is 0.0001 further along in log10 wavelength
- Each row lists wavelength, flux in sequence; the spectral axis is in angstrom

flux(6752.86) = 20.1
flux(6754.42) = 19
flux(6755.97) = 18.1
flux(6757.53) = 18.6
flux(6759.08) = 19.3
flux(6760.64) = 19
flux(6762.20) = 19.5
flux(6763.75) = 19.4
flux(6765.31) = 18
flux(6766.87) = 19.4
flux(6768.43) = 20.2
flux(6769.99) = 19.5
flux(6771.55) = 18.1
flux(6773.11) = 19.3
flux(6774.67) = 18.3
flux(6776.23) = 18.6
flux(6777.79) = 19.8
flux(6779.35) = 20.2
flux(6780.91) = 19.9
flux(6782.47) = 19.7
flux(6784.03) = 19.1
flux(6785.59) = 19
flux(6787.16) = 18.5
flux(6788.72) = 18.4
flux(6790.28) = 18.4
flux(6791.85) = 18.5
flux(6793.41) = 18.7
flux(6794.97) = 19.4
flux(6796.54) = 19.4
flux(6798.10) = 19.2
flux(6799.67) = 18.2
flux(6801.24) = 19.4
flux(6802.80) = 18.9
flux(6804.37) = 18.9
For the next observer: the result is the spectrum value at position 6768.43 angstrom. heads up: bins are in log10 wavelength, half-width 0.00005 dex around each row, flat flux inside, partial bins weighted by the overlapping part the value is 20.2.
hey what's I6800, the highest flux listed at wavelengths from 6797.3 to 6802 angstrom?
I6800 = 19.4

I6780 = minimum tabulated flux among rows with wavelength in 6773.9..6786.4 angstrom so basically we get 18.3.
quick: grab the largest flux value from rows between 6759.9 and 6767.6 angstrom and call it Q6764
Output 19.5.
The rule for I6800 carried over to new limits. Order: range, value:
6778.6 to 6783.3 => 20.2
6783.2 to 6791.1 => 19.1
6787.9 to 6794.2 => 18.7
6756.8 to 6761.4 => 19.3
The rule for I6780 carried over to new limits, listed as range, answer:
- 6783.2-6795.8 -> 18.4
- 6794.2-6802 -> 18.2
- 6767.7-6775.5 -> 18.1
